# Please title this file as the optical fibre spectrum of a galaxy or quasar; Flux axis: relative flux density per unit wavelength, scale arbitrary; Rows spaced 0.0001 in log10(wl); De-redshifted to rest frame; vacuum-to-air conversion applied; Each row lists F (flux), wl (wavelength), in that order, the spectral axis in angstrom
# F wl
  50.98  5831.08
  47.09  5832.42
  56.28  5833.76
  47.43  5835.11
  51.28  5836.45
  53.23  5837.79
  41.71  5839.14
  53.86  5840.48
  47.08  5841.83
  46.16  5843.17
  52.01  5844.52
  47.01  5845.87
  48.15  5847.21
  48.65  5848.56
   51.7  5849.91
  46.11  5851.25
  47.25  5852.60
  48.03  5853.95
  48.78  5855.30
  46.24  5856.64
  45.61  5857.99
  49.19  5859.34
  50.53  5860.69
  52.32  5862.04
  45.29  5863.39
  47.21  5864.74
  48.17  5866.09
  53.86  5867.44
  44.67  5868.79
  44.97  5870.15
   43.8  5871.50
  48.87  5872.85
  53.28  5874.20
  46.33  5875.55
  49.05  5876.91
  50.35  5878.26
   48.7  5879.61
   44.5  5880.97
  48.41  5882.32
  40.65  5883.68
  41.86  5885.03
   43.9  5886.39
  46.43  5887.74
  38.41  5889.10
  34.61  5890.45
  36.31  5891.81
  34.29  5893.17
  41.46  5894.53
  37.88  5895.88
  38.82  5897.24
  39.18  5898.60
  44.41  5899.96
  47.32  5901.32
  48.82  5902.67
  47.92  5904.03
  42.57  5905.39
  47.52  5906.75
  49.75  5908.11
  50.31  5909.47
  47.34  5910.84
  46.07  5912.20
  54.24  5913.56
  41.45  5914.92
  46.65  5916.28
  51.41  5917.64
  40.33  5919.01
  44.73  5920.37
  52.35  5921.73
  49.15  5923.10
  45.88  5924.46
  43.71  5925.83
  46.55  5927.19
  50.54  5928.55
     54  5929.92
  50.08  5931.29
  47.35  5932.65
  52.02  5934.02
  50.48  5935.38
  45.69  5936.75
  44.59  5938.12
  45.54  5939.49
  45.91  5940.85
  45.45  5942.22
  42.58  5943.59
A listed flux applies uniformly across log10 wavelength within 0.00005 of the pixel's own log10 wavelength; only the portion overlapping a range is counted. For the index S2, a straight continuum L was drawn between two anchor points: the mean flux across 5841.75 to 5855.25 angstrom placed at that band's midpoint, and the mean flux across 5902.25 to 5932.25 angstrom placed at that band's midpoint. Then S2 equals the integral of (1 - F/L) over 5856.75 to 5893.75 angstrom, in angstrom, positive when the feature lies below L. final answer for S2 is 1.9 angstrom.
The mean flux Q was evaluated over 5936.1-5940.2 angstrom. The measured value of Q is 45.3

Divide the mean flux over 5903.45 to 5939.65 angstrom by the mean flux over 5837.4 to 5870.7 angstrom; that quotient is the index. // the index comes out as 1.0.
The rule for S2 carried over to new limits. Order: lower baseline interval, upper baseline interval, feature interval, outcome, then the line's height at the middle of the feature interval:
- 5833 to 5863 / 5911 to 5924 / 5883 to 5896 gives 2.3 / 48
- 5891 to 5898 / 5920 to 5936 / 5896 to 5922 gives -2.2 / 42.6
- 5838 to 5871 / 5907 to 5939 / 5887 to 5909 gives 2.6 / 48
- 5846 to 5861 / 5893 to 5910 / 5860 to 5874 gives -0.3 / 47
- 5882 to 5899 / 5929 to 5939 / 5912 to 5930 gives -0.4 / 46.4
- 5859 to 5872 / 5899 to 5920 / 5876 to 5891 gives 1.0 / 47.6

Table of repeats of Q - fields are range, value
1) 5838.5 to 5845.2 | 48.2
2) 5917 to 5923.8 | 47.5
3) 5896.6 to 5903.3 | 43.7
